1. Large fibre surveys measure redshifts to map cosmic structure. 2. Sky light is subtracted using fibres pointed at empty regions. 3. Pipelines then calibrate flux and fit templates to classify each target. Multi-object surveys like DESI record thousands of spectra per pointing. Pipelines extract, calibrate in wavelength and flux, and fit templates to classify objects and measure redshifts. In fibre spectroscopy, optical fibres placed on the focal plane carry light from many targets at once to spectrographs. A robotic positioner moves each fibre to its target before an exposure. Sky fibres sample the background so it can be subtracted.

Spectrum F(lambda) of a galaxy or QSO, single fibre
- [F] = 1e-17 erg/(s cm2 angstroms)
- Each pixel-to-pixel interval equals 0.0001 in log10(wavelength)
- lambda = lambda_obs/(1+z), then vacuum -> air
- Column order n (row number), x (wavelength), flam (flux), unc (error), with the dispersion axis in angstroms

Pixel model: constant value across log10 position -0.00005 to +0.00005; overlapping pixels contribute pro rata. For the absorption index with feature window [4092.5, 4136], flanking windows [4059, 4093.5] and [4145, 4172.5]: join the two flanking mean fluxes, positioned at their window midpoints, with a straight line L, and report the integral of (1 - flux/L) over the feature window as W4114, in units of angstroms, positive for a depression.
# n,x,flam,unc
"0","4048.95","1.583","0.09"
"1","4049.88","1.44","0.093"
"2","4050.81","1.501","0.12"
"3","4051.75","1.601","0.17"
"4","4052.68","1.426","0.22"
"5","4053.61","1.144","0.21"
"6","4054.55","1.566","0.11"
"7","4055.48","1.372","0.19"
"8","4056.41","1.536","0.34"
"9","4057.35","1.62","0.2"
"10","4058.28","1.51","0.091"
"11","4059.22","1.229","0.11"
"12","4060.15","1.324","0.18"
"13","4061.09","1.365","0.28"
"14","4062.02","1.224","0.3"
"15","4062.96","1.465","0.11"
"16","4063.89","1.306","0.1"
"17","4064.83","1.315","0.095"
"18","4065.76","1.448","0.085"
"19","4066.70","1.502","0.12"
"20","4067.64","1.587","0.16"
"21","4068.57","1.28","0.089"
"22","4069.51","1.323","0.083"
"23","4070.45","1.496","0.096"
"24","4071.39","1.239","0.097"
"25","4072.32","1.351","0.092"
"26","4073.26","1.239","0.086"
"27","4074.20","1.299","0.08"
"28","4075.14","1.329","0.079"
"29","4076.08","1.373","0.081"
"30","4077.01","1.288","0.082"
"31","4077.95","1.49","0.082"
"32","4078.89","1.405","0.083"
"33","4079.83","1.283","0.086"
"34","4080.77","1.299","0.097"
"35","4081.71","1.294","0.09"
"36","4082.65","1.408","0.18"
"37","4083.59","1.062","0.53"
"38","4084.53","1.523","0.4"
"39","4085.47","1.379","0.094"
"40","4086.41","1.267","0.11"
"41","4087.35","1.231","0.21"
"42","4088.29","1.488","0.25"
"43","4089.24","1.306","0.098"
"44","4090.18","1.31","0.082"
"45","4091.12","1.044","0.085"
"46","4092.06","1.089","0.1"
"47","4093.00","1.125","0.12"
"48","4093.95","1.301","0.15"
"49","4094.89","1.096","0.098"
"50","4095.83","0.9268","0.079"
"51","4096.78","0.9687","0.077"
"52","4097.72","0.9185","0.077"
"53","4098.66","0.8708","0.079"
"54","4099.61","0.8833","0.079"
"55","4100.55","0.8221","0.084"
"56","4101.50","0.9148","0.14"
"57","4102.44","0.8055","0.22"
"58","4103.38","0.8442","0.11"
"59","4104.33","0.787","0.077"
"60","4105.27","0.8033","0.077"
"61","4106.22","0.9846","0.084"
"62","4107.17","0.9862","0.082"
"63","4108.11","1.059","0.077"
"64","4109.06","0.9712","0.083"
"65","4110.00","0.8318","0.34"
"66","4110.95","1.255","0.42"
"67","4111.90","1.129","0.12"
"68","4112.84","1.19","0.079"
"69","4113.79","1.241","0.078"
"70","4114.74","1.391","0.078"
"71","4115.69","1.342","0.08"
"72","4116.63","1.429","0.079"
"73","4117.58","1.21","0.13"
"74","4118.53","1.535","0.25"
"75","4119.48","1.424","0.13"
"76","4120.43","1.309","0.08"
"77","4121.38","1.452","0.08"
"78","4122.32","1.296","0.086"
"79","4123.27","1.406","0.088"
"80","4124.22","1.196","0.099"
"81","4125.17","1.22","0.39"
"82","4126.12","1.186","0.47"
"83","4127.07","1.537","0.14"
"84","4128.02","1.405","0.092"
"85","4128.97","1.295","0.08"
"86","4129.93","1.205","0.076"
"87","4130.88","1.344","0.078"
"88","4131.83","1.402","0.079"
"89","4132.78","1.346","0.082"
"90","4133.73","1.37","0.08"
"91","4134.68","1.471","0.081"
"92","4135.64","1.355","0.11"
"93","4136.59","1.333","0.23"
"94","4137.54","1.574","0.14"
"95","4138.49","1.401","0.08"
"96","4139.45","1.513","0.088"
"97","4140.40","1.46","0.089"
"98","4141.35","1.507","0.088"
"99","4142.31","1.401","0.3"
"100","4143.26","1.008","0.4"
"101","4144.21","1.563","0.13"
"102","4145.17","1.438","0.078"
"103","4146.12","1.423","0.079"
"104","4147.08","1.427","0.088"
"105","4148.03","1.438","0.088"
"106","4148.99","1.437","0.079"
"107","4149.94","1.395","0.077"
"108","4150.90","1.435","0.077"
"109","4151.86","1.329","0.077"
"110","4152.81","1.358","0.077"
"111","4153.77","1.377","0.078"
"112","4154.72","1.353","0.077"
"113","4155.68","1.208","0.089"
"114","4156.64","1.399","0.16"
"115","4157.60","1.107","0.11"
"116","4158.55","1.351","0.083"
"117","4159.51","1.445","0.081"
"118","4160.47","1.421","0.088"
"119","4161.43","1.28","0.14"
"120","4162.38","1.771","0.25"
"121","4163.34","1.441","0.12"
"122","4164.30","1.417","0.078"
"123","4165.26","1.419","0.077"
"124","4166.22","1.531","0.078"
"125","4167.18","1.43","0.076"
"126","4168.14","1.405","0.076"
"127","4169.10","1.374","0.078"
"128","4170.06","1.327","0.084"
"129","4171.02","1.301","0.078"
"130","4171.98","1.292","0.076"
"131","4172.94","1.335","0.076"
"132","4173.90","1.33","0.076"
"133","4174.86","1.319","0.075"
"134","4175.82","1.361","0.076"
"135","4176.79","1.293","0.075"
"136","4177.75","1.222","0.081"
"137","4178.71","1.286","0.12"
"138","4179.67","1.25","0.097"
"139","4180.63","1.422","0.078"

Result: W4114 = 6.0 angstroms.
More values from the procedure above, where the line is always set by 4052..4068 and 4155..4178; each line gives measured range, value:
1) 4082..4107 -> 5.6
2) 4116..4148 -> 0.1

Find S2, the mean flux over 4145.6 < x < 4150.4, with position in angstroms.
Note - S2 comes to 1.43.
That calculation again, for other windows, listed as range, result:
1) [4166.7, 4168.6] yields 1.42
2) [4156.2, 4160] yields 1.33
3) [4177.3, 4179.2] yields 1.26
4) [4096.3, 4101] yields 0.893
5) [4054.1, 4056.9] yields 1.49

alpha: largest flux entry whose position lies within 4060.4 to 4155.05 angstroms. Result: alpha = 1.587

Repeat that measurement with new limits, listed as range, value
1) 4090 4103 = 1.31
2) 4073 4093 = 1.523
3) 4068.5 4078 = 1.496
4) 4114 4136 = 1.537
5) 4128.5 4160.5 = 1.574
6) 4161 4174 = 1.771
